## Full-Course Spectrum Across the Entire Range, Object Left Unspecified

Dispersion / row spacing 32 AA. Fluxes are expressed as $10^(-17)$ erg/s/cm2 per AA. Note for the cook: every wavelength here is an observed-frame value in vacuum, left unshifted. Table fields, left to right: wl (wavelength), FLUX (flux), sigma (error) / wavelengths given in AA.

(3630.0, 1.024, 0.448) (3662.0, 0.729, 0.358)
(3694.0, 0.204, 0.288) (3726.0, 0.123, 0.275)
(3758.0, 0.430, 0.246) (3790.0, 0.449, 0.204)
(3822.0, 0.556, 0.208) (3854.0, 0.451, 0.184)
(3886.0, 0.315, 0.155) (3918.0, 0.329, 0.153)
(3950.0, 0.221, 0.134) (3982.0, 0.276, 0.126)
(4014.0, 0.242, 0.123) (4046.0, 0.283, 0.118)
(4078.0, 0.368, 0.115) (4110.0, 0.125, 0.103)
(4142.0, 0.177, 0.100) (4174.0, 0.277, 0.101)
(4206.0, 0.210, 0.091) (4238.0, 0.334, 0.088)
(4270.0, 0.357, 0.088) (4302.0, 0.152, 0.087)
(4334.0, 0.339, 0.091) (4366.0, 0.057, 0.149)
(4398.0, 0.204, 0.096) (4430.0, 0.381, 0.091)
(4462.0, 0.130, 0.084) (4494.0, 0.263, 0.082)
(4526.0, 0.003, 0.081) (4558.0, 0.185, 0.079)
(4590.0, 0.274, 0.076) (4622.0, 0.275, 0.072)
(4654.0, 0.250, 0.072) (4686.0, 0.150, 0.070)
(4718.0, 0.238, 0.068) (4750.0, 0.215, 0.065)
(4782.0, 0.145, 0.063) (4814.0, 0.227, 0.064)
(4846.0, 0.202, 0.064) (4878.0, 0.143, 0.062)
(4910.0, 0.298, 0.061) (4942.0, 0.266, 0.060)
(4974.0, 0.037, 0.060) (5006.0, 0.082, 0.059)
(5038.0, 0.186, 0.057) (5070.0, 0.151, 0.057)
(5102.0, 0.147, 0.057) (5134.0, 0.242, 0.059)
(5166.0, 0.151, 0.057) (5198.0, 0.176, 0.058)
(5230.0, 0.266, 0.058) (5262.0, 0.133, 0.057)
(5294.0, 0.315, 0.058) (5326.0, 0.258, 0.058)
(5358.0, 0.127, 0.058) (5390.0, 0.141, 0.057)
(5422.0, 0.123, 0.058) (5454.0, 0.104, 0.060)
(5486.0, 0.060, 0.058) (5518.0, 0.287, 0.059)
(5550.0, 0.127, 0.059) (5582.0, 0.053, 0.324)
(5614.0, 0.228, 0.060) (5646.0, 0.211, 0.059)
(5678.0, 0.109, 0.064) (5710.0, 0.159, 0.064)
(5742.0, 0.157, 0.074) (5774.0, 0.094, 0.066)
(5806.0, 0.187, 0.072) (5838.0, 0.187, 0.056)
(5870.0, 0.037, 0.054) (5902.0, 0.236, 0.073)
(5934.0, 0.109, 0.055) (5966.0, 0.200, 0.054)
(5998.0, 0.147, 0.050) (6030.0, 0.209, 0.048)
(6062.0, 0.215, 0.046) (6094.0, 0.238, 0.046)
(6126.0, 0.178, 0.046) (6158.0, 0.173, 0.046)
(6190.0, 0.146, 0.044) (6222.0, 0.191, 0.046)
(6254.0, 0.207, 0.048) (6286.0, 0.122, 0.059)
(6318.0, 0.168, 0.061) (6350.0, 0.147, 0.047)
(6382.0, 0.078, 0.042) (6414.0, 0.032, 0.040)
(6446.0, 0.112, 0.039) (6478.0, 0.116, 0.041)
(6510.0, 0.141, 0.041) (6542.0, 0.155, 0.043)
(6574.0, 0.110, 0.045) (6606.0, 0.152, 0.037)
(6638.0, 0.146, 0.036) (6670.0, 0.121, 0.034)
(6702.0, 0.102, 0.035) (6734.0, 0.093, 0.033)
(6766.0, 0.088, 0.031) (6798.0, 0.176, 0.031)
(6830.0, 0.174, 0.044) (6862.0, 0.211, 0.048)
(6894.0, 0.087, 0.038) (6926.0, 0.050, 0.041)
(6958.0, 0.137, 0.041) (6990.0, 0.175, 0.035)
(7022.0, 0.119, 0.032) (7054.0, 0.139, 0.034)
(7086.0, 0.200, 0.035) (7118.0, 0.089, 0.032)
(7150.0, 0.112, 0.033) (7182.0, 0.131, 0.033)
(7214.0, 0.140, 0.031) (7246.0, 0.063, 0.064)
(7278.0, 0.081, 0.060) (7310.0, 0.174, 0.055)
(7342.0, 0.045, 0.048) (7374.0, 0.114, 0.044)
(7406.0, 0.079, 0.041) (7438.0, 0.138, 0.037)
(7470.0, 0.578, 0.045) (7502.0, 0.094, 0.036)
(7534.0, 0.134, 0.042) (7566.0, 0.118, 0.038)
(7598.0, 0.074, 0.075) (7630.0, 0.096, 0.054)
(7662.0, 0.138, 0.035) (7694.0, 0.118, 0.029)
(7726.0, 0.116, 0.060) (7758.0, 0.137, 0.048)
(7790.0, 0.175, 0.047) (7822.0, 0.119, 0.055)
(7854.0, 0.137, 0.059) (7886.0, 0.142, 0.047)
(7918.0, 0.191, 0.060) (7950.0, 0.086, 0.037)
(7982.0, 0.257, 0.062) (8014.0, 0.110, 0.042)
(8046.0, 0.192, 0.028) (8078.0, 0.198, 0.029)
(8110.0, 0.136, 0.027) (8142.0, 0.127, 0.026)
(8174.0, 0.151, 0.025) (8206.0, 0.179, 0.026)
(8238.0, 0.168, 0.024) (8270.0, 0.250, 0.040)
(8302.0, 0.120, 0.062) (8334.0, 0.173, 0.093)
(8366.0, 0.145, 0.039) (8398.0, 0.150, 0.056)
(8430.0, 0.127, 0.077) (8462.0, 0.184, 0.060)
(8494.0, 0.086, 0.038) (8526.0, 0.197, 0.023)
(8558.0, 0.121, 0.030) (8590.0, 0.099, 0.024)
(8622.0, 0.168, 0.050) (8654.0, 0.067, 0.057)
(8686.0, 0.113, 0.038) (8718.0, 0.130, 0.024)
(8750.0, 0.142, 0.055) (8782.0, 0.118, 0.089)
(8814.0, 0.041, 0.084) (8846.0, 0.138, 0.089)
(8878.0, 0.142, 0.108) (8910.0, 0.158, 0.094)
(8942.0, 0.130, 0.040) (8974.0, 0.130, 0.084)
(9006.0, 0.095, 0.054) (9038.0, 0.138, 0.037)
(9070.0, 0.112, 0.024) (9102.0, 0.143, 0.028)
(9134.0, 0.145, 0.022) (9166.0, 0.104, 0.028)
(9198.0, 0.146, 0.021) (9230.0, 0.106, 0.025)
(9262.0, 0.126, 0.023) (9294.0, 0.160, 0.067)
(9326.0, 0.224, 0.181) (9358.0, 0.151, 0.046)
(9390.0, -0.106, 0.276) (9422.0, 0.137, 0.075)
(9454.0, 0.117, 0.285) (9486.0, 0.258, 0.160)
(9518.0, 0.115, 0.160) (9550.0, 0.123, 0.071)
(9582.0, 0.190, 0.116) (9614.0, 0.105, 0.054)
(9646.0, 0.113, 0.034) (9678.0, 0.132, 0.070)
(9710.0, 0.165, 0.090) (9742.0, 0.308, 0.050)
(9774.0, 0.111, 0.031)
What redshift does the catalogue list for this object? 1.00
